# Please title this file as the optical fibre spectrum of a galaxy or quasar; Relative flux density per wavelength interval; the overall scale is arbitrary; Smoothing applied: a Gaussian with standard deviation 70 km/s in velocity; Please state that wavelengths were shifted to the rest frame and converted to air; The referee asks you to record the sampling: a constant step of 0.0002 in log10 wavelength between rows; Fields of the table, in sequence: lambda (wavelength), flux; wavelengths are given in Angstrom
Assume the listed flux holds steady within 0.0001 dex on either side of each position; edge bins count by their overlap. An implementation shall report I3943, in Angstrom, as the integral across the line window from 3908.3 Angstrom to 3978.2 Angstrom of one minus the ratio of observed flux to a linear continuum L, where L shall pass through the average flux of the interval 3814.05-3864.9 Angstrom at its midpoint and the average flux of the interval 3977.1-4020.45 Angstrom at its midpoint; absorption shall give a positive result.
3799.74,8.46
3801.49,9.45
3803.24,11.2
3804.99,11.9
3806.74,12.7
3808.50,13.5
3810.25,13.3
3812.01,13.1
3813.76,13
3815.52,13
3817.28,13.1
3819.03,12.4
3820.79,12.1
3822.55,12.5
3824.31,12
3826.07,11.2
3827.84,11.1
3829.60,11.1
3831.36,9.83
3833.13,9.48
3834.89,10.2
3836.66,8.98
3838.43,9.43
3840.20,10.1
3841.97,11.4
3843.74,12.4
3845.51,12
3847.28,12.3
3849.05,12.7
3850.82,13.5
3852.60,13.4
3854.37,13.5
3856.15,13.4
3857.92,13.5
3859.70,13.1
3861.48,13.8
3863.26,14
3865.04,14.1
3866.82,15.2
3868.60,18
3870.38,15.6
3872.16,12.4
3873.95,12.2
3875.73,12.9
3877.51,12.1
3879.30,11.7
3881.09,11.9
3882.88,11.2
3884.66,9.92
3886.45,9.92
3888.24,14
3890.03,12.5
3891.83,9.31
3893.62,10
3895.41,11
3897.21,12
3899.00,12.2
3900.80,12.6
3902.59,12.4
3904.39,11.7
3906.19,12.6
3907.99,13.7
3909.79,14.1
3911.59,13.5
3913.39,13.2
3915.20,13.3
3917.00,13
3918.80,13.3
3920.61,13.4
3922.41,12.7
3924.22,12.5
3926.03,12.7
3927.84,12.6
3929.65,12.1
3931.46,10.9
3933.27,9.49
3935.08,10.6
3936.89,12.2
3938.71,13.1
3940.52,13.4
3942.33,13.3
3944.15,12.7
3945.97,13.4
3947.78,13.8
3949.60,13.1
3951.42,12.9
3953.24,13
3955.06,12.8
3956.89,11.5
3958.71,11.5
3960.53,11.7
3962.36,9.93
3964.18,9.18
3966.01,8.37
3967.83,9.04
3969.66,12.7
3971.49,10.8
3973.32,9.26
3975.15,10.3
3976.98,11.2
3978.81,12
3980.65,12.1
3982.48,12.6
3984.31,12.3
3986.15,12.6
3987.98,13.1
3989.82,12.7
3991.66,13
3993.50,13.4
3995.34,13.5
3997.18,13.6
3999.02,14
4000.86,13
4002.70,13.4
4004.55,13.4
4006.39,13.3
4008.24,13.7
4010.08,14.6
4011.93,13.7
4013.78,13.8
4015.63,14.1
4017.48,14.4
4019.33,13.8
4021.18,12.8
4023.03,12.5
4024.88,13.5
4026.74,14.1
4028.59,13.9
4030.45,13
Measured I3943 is 4.3 Angstrom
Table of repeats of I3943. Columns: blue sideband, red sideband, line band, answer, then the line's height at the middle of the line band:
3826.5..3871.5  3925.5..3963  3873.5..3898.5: 1.8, 12.4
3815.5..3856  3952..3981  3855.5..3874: -4.4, 11.5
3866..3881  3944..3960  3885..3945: 4.0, 13.2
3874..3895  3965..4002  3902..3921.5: -2.6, 11.6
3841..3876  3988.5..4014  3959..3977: 4.3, 13.5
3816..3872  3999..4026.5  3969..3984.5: 2.3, 13.4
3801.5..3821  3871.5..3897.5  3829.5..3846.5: 2.4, 12.2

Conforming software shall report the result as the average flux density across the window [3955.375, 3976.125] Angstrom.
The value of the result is 10.5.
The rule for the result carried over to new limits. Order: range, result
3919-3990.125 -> 11.9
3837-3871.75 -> 13.2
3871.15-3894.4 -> 11.6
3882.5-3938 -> 12.1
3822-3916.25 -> 12.3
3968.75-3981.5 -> 11.2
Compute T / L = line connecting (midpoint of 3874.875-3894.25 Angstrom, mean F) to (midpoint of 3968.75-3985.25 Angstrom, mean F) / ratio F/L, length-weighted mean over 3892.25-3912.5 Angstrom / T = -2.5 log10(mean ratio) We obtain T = -0.08 mag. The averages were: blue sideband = 11.4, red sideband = 11.5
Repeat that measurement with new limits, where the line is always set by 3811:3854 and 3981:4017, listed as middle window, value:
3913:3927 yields -0.036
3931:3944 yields 0.071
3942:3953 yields -0.028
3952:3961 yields 0.068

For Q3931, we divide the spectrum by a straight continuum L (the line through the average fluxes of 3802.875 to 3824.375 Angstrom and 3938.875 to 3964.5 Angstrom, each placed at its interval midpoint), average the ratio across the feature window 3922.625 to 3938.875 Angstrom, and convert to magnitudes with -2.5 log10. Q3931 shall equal 0.06 mag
